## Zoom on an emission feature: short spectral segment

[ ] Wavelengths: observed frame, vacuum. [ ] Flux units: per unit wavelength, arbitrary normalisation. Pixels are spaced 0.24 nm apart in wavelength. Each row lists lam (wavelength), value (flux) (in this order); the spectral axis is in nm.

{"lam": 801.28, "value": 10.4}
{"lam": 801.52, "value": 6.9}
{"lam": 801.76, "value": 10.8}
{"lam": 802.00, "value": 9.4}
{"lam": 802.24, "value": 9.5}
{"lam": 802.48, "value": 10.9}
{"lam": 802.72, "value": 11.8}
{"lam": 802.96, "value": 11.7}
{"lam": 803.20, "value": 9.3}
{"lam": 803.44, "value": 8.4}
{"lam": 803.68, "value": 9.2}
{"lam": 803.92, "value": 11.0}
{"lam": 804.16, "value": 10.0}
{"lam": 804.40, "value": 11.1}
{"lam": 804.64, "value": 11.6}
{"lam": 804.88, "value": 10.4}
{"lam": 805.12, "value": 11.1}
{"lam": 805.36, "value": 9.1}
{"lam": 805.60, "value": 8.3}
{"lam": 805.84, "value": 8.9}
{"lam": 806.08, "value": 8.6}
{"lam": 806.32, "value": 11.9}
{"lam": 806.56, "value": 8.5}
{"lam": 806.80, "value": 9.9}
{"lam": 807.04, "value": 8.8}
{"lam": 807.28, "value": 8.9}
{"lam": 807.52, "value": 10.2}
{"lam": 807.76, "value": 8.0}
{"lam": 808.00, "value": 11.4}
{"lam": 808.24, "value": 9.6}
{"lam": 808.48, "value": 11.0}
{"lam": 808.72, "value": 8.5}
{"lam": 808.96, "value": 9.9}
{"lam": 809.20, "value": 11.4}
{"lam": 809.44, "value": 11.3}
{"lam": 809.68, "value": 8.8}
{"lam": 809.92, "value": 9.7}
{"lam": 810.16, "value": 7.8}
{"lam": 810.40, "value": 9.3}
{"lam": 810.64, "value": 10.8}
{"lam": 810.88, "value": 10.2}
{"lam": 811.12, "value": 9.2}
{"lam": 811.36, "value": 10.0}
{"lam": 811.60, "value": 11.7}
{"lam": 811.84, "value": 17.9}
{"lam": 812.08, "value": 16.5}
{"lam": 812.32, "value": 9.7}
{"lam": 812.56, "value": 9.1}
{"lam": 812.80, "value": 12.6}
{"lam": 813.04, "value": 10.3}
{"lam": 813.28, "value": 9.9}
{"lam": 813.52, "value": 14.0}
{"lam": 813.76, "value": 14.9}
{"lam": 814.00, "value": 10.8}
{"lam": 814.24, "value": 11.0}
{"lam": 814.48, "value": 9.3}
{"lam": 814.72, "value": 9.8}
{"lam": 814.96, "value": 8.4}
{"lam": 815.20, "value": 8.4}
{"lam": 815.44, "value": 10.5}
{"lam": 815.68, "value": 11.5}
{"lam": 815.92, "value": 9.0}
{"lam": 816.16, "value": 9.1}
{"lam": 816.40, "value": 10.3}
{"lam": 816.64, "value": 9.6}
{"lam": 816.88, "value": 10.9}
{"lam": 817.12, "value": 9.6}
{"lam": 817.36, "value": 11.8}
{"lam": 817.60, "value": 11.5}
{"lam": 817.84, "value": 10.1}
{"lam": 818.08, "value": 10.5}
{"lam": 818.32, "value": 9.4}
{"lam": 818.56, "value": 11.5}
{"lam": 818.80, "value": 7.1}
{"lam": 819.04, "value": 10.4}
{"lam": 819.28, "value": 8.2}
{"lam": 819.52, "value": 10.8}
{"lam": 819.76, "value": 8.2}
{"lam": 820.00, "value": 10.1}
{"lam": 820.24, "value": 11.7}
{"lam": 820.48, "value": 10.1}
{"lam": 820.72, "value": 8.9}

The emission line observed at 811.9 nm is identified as [S II]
